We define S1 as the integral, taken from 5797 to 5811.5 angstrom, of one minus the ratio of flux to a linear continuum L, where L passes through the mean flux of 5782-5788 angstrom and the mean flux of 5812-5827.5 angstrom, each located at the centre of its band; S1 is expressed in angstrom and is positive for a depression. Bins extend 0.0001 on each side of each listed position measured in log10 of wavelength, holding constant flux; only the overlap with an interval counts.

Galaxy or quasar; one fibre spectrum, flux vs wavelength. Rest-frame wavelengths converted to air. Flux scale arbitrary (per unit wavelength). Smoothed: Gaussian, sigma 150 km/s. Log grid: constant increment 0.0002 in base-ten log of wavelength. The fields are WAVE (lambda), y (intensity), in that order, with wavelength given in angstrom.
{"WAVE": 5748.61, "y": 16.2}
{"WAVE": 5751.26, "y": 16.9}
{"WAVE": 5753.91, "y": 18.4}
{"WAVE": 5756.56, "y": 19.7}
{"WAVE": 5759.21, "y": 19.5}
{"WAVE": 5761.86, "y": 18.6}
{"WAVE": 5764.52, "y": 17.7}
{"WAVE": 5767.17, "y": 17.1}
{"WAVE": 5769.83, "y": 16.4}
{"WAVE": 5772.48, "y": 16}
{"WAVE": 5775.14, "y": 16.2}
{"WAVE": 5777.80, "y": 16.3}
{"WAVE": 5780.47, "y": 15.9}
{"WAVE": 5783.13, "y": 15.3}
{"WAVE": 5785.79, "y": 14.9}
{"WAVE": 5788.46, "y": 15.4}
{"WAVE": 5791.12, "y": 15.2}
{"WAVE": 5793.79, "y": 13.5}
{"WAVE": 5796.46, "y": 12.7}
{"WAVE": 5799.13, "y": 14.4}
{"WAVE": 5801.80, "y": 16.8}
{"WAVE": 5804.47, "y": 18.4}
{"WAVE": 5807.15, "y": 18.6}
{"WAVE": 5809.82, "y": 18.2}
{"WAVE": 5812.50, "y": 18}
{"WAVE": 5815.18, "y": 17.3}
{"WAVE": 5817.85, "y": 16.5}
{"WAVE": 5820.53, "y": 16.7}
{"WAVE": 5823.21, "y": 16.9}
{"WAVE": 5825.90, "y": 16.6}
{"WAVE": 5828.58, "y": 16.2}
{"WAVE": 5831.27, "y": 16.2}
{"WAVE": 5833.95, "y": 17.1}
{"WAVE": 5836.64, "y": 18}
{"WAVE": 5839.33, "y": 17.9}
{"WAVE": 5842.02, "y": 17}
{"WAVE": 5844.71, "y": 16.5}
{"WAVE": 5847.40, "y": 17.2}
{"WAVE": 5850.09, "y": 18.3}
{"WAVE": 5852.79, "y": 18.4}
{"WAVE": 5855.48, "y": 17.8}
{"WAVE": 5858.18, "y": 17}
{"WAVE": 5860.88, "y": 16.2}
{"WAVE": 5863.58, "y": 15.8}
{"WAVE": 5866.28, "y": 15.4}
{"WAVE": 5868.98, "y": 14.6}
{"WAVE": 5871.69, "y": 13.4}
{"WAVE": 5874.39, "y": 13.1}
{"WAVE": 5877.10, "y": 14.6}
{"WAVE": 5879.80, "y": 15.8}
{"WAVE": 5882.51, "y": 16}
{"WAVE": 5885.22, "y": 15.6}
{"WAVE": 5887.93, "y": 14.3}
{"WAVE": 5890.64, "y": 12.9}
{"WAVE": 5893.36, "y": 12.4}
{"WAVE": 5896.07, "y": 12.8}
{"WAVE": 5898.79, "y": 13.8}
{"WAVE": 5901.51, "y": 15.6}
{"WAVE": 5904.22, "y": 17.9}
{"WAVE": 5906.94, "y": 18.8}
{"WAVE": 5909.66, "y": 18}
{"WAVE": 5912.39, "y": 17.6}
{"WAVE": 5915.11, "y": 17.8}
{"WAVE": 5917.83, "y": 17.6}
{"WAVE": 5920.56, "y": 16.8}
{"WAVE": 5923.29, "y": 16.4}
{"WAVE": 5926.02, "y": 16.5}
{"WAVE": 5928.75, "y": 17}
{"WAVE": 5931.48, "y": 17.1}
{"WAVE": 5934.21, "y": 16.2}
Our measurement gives -0.8 angstrom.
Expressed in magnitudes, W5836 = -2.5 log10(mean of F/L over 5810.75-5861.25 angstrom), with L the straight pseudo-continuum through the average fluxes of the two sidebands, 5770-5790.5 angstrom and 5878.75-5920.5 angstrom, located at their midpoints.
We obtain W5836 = -0.092 mag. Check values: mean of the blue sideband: 15.7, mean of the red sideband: 15.8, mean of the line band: 17.2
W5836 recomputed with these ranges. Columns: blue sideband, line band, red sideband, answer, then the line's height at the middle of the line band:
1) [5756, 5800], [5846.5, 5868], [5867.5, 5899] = -0.16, 14.6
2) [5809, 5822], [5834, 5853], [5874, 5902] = -0.09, 16.1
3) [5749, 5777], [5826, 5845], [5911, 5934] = 0.02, 17.3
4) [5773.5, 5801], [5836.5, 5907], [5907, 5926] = 0.06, 16.6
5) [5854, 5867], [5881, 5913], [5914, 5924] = 0.10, 16.9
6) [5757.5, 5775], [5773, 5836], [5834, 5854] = 0.08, 17.5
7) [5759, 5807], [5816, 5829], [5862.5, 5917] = -0.05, 15.8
